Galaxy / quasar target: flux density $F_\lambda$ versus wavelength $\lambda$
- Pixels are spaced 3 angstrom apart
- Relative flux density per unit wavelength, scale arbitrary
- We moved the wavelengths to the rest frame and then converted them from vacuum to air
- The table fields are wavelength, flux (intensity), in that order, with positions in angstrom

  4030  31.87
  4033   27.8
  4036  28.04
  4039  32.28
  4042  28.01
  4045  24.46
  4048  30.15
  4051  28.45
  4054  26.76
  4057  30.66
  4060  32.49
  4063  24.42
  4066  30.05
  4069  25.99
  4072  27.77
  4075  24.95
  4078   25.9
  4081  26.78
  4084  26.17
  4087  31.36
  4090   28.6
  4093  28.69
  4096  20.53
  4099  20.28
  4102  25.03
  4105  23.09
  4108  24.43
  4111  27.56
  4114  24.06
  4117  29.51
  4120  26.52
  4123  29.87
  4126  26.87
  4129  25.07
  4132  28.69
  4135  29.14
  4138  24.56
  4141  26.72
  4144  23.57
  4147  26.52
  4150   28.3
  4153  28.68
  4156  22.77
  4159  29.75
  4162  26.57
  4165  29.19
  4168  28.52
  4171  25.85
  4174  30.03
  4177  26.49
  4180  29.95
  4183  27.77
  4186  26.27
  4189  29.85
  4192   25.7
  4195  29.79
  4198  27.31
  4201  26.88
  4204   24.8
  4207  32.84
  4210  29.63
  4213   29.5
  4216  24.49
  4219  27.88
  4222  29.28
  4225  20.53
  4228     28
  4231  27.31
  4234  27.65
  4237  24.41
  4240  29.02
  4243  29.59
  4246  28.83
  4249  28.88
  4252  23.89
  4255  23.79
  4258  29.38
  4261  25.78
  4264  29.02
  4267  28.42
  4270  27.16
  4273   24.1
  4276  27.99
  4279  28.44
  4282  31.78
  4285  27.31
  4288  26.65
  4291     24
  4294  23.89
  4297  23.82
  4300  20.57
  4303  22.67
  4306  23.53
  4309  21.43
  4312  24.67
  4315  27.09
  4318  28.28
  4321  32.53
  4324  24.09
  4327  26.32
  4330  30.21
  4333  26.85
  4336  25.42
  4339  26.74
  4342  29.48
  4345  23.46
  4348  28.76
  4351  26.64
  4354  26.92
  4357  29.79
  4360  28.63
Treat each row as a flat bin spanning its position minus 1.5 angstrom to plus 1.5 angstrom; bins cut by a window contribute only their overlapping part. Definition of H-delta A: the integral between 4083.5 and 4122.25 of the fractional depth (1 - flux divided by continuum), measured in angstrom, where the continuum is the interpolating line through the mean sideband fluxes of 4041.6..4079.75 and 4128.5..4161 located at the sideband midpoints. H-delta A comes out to 1.9 angstrom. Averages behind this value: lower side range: 27.7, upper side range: 26.8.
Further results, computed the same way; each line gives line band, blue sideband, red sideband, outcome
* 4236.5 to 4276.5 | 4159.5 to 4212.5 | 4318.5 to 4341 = 0.9 angstrom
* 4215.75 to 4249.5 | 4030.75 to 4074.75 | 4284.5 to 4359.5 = -0.5 angstrom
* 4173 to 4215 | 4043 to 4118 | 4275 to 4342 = -2.9 angstrom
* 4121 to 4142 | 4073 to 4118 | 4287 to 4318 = -1.5 angstrom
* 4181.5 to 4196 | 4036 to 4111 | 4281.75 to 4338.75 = -0.8 angstrom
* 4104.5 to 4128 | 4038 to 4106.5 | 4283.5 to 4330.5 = 0.1 angstrom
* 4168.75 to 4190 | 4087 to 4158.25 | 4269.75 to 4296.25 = -1.3 angstrom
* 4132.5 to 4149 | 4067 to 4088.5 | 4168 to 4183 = 0.8 angstrom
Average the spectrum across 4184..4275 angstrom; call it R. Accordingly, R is 27.3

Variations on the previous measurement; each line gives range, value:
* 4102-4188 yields 27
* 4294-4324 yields 24.9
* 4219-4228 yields 25.9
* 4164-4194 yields 28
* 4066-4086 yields 26.7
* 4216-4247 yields 27.1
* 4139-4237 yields 27.4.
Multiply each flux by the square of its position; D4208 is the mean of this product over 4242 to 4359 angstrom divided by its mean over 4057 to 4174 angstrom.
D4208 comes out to 1.08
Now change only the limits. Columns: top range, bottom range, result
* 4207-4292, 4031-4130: 1.10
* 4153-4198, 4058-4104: 1.09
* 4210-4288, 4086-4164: 1.10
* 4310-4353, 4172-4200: 1.03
